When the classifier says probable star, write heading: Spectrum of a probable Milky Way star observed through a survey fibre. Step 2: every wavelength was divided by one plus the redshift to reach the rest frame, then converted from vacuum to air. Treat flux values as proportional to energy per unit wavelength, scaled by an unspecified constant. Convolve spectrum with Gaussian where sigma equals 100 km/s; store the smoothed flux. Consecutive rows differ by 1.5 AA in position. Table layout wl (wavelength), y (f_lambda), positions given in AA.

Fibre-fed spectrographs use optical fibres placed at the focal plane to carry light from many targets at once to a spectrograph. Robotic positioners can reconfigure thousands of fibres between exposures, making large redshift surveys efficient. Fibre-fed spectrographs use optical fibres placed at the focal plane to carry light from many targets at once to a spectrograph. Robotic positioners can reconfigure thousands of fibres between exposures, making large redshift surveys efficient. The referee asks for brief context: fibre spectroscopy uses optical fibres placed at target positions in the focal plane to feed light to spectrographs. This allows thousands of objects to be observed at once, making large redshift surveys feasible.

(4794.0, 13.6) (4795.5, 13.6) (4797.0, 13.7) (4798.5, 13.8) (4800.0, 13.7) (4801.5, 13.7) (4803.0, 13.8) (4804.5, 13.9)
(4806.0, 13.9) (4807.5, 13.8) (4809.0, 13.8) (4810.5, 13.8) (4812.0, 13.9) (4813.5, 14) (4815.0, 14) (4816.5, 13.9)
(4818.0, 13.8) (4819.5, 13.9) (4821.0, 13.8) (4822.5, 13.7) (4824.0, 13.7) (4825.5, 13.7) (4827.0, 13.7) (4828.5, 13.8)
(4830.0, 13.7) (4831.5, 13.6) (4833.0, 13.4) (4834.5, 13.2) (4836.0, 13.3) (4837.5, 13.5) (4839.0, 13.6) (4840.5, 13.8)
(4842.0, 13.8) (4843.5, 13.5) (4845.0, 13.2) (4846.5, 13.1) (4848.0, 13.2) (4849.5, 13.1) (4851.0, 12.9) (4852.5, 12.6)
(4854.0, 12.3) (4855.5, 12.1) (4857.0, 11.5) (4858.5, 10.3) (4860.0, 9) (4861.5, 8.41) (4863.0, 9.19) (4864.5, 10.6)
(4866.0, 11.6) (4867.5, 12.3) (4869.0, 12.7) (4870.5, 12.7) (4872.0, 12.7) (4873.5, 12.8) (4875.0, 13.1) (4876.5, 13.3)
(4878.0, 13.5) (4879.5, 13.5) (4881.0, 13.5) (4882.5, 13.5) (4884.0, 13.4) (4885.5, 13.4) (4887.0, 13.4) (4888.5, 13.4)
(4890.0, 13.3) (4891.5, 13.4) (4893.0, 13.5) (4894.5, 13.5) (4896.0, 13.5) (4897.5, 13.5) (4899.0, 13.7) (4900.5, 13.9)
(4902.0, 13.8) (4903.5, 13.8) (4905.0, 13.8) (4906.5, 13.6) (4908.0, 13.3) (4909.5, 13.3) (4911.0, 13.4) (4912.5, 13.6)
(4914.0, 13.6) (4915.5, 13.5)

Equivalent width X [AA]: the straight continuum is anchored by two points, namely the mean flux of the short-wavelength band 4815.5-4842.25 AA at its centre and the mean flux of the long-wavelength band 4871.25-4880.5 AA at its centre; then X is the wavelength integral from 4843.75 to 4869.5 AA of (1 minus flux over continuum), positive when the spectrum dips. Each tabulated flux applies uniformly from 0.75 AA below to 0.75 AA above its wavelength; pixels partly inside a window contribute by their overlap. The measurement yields 3.3 AA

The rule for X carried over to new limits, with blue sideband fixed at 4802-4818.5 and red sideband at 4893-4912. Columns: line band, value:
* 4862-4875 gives 1.8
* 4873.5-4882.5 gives 0.2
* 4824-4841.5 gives 0.3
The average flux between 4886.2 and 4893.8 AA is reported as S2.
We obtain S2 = 13.4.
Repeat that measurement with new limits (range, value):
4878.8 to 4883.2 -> 13.5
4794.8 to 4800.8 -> 13.7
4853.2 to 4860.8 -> 11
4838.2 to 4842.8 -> 13.7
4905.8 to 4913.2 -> 13.4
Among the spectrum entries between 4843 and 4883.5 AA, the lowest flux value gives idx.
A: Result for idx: 8.41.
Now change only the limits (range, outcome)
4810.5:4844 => 13.2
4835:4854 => 12.3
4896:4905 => 13.5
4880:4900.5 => 13.3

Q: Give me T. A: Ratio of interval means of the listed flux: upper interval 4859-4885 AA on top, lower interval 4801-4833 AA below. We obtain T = 0.88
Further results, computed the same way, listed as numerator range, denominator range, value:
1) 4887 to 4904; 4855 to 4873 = 1.22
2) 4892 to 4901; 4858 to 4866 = 1.40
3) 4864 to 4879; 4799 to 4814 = 0.91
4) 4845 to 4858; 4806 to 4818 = 0.91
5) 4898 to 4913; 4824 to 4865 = 1.08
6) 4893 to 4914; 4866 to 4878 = 1.06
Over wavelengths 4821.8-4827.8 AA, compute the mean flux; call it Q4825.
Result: 13.7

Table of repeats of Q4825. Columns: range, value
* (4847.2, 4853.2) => 13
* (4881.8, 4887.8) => 13.4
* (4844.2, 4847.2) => 13.2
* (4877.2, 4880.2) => 13.5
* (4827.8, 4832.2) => 13.7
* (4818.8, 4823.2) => 13.8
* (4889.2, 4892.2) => 13.4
